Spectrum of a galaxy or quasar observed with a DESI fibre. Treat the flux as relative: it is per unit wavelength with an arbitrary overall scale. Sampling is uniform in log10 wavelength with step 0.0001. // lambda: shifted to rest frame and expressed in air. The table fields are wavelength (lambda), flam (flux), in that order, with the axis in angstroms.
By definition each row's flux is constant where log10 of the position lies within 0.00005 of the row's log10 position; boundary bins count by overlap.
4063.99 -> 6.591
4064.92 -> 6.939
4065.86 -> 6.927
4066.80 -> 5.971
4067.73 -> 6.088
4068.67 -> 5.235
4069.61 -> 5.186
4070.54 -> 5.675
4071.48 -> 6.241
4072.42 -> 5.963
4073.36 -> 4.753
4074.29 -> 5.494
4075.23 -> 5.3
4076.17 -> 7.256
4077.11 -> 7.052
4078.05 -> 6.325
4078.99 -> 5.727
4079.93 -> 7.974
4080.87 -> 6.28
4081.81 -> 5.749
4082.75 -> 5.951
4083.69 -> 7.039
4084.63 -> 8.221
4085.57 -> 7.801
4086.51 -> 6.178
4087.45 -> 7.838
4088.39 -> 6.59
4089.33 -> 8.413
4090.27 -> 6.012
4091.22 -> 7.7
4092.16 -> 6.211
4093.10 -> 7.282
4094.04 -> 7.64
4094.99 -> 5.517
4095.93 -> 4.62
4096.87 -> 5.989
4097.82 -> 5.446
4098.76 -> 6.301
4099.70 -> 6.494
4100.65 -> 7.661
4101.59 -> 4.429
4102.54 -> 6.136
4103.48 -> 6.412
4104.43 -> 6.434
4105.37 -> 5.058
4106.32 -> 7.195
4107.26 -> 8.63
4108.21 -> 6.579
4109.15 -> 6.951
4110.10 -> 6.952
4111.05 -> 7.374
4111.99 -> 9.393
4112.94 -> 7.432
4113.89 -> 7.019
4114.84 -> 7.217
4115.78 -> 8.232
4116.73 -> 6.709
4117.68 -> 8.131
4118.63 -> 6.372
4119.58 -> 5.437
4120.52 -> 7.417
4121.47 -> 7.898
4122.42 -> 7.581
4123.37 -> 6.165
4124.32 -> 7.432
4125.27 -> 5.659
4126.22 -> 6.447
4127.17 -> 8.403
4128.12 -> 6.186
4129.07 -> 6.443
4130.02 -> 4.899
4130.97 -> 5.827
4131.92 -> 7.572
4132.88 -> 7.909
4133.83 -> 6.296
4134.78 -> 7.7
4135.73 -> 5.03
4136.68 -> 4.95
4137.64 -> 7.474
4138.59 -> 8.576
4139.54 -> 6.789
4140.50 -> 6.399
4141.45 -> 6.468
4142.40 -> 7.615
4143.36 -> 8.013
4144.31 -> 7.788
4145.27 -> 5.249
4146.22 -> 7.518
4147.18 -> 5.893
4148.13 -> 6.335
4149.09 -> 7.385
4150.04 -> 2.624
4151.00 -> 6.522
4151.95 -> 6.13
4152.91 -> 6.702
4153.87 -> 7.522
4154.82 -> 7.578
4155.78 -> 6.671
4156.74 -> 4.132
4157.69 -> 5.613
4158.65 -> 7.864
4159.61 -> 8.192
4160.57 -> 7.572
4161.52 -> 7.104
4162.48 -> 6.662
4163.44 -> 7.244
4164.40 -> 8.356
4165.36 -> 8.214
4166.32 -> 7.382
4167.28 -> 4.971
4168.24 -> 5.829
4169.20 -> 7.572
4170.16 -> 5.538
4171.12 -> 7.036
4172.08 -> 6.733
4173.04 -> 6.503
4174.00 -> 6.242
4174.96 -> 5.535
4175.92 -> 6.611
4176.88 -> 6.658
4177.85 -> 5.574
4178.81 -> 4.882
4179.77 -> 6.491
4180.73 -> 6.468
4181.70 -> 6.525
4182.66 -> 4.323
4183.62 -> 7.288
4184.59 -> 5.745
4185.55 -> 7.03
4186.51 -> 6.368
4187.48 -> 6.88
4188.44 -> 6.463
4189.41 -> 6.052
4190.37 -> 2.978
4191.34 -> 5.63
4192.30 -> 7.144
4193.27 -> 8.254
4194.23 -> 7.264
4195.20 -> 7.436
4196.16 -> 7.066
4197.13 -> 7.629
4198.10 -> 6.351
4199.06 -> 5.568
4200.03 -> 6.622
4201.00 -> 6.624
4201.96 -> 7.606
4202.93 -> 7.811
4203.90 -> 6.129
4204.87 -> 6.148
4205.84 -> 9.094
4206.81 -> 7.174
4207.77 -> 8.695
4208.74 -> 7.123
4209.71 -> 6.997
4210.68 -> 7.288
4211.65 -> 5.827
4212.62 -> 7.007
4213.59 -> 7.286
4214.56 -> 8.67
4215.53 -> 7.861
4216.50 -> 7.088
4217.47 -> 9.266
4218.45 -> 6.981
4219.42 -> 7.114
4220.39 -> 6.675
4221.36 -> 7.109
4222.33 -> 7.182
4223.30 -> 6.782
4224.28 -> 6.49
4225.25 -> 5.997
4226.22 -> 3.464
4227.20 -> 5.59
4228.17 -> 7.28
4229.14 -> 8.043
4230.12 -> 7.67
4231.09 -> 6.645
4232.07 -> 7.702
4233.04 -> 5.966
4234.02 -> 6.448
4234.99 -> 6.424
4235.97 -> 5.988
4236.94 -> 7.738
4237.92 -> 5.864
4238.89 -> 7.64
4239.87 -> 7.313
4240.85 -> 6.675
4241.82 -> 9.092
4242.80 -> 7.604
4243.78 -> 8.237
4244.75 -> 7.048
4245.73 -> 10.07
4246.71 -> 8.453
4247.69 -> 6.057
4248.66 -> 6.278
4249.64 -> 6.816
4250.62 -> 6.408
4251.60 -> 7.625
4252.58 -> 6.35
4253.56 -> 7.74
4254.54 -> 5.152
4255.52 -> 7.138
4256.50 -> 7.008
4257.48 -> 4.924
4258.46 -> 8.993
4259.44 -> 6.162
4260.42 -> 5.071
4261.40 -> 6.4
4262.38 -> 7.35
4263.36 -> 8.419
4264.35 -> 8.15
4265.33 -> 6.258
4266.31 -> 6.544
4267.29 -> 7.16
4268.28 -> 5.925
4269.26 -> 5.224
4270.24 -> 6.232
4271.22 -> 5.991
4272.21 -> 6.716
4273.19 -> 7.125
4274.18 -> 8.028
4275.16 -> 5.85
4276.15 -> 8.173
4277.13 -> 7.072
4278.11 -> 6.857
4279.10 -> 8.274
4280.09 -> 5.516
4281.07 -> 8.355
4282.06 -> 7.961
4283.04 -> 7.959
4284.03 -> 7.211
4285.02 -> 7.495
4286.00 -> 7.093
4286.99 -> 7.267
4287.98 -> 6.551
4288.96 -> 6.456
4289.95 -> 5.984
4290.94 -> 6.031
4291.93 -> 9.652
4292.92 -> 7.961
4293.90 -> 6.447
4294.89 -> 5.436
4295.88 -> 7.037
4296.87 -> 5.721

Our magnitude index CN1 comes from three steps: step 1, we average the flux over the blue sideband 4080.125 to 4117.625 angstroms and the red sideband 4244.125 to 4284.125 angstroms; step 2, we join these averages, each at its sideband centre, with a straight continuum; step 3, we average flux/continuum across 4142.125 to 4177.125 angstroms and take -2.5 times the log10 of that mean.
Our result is 0.03 mag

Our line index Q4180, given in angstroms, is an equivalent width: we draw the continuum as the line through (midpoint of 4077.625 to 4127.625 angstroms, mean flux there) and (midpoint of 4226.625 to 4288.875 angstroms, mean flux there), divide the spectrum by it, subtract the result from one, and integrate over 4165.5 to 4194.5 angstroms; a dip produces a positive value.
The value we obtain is 2.7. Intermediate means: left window 6.83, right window 7.01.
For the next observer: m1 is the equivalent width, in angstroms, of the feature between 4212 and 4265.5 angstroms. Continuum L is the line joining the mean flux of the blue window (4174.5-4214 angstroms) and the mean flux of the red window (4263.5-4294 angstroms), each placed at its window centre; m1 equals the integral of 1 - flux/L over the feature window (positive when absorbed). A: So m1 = -1.5 angstroms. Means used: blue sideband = 6.63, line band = 7.03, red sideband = 7.04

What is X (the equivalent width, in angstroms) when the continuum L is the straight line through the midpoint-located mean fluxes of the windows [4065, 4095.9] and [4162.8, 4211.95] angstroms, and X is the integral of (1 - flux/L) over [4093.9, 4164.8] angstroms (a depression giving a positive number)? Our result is -2.00 angstroms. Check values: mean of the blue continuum 6.47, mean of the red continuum 6.65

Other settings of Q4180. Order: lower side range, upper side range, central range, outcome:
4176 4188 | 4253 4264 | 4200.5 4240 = -3.25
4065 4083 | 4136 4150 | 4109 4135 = -2.01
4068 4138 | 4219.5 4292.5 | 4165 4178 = 0.59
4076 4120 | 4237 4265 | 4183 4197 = 0.92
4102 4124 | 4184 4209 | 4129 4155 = 1.38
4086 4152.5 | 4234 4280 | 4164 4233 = 1.19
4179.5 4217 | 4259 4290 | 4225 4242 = 0.36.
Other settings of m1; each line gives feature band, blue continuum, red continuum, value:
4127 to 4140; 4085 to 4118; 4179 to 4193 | -0.2 angstroms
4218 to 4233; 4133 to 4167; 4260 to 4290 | 0.4 angstroms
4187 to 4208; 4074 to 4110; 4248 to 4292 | -0.2 angstroms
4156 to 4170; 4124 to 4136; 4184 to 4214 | -0.3 angstroms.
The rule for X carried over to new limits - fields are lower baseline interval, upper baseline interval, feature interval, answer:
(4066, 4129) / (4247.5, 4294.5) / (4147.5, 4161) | 0.5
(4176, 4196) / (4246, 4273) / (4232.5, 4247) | -1.6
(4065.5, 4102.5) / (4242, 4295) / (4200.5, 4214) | -0.8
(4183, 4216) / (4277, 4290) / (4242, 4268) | 0.1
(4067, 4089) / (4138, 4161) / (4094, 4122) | -1.1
